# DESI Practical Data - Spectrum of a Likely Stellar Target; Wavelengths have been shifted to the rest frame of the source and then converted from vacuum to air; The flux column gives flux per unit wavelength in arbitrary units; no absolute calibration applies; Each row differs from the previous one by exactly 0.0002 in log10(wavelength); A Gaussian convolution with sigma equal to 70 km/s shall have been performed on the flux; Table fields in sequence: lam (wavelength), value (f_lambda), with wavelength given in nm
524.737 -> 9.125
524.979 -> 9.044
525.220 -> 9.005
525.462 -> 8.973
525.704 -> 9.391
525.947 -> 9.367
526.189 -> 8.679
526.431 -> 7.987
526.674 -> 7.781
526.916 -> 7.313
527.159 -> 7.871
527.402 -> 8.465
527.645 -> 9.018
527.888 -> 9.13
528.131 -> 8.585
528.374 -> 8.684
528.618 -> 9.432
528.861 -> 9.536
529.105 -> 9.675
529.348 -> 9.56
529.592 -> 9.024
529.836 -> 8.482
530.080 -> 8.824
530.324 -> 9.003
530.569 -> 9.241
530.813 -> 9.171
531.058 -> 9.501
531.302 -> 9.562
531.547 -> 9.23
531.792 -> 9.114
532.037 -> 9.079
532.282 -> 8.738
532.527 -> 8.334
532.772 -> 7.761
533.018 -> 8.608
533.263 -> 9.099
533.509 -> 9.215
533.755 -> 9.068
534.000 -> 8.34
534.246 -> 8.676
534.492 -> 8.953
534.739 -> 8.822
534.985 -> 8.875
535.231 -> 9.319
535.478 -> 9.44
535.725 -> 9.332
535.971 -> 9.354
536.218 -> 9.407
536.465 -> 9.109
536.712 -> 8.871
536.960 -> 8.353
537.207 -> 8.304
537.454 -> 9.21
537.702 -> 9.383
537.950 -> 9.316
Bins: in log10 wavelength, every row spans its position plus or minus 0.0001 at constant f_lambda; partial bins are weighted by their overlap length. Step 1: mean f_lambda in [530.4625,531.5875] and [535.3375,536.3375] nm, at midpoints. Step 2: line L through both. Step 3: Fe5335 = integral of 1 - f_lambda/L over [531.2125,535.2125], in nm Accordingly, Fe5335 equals 0.22 nm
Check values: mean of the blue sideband 9.35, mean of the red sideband 9.38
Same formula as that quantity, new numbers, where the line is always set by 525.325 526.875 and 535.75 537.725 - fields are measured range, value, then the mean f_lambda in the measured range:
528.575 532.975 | -0.13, 9.06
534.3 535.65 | -0.02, 9.06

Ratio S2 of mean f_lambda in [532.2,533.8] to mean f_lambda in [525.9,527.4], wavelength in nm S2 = 1.07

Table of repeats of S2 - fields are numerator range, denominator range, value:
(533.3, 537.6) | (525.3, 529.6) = 1.02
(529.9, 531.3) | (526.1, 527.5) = 1.15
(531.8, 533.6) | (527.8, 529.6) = 0.94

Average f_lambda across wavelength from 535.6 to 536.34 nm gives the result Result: 9.37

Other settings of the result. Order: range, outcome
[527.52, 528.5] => 8.85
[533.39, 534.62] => 8.85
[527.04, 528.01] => 8.62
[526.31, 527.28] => 7.74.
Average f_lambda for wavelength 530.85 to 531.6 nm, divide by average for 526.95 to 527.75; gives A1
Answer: 1.13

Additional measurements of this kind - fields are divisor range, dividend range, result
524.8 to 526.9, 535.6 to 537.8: 1.04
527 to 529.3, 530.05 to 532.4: 1.03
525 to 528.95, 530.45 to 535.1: 1.02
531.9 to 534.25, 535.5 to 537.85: 1.04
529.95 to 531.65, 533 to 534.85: 0.96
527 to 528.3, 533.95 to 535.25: 1.03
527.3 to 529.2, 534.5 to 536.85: 1.01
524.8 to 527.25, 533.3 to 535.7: 1.05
